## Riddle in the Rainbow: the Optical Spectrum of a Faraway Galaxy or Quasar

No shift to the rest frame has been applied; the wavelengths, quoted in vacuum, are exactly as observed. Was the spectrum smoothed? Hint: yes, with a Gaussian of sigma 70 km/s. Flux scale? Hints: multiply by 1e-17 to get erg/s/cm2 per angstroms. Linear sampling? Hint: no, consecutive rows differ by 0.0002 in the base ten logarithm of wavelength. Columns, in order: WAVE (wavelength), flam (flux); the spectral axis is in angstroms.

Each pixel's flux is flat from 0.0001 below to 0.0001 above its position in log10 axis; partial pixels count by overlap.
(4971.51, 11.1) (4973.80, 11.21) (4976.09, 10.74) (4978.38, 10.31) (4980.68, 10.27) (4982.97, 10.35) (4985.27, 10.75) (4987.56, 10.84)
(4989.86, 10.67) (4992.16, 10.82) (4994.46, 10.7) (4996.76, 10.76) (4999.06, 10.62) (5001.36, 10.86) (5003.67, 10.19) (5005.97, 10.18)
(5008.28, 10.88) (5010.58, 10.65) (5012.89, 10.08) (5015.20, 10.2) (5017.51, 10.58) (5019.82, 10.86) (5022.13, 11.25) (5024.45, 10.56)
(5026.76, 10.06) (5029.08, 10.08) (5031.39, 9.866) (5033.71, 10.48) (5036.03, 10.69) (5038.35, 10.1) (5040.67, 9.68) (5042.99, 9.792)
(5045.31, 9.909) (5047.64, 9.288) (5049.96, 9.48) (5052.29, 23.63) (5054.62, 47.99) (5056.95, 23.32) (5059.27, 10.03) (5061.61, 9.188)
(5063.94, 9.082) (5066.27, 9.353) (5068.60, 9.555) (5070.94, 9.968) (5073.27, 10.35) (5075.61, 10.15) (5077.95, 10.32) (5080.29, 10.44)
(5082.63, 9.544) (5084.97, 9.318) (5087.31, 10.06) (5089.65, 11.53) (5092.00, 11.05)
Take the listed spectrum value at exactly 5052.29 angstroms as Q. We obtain 23.63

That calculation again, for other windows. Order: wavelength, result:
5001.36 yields 10.86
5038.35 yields 10.1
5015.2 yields 10.2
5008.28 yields 10.88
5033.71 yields 10.48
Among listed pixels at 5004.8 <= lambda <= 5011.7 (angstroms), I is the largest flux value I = 10.88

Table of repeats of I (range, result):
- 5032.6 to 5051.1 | 10.69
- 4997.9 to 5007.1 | 10.86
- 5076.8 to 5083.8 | 10.44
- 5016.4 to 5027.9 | 11.25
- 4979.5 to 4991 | 10.84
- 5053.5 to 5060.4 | 47.99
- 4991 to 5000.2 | 10.82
